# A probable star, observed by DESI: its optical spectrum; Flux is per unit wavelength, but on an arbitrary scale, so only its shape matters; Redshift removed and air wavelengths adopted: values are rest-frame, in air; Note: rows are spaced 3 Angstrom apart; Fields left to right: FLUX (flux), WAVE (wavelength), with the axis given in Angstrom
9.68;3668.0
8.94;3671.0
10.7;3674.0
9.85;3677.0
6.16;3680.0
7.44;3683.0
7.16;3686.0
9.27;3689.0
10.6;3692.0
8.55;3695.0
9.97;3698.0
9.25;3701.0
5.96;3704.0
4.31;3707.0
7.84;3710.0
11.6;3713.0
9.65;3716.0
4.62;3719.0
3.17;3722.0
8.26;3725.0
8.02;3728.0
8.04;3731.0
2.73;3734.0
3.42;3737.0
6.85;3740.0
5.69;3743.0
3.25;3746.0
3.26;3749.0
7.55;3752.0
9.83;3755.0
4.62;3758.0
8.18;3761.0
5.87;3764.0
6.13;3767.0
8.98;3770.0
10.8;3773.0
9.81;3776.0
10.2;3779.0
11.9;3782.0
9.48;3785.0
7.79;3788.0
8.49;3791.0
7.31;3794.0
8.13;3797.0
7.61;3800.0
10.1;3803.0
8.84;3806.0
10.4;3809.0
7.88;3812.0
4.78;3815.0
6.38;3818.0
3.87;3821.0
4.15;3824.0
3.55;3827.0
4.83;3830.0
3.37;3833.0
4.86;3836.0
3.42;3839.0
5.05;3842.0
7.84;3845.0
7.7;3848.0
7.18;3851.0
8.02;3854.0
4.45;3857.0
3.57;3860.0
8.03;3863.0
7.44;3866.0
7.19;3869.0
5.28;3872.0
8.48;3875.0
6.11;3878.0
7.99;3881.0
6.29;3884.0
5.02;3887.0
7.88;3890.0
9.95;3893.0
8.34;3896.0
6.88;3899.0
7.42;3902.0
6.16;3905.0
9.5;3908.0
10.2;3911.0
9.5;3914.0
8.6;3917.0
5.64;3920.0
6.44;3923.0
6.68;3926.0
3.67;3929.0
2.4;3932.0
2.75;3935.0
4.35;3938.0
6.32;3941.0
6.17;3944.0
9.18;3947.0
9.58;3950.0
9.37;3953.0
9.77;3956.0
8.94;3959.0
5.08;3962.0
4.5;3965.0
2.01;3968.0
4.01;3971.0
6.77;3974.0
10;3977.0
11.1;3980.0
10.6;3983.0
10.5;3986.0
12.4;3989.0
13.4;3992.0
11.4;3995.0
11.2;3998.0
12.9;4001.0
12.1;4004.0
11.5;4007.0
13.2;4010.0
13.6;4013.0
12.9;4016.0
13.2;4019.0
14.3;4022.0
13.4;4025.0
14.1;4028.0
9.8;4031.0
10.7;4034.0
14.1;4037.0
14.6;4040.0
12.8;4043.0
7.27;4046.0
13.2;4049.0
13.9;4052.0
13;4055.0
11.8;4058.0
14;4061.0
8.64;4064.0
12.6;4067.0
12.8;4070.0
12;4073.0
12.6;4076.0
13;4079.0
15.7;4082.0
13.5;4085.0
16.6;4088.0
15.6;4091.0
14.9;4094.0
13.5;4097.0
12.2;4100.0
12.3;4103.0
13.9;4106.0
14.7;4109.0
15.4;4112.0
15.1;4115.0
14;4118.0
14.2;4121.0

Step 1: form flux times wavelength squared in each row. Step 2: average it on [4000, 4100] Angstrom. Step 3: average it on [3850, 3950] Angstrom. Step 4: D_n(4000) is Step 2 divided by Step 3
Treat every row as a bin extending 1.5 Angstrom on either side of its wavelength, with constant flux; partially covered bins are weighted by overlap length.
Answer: 2.1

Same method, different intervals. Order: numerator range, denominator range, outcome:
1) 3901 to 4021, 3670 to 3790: 1.28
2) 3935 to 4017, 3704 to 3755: 1.69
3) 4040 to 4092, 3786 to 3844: 2.30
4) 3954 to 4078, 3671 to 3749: 1.81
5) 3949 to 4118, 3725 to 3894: 1.95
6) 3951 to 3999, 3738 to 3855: 1.38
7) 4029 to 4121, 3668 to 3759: 2.19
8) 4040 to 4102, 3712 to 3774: 2.33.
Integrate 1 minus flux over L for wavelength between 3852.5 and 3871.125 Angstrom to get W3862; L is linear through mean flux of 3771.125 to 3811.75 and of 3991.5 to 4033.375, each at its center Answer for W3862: 7.1 Angstrom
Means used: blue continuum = 9.25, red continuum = 12.6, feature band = 6.41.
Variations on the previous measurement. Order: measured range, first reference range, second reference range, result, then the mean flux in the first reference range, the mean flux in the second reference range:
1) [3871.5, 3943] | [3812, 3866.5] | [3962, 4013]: 5.9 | 5.5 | 9.82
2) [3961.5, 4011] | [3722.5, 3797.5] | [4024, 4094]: 8.5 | 7.32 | 12.9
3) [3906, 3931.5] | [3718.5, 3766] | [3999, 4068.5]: 6.6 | 5.86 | 12.5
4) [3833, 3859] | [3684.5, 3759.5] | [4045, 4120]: 9.4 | 6.94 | 13.3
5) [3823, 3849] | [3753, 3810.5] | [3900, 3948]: 9.6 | 8.65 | 6.54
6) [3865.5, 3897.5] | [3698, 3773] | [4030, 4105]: 7.3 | 6.7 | 12.9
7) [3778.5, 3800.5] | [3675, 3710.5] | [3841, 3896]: -4.2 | 8.07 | 6.92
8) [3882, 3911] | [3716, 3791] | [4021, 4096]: 6.6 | 7.1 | 13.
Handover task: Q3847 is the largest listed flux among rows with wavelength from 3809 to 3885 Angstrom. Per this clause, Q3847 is 10.4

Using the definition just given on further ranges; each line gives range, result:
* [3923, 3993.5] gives 13.4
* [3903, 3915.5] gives 10.2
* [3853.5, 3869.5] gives 8.03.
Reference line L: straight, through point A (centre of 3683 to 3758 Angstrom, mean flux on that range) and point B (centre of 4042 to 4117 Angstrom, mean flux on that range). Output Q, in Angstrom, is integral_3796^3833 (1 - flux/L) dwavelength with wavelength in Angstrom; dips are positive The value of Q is 8.7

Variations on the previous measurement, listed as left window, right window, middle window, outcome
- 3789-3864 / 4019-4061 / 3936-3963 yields 6.5 Angstrom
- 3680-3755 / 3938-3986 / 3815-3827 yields 4.3 Angstrom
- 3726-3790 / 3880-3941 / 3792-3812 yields -4.3 Angstrom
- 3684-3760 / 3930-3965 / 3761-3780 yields -4.7 Angstrom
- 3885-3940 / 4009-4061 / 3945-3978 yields 6.9 Angstrom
